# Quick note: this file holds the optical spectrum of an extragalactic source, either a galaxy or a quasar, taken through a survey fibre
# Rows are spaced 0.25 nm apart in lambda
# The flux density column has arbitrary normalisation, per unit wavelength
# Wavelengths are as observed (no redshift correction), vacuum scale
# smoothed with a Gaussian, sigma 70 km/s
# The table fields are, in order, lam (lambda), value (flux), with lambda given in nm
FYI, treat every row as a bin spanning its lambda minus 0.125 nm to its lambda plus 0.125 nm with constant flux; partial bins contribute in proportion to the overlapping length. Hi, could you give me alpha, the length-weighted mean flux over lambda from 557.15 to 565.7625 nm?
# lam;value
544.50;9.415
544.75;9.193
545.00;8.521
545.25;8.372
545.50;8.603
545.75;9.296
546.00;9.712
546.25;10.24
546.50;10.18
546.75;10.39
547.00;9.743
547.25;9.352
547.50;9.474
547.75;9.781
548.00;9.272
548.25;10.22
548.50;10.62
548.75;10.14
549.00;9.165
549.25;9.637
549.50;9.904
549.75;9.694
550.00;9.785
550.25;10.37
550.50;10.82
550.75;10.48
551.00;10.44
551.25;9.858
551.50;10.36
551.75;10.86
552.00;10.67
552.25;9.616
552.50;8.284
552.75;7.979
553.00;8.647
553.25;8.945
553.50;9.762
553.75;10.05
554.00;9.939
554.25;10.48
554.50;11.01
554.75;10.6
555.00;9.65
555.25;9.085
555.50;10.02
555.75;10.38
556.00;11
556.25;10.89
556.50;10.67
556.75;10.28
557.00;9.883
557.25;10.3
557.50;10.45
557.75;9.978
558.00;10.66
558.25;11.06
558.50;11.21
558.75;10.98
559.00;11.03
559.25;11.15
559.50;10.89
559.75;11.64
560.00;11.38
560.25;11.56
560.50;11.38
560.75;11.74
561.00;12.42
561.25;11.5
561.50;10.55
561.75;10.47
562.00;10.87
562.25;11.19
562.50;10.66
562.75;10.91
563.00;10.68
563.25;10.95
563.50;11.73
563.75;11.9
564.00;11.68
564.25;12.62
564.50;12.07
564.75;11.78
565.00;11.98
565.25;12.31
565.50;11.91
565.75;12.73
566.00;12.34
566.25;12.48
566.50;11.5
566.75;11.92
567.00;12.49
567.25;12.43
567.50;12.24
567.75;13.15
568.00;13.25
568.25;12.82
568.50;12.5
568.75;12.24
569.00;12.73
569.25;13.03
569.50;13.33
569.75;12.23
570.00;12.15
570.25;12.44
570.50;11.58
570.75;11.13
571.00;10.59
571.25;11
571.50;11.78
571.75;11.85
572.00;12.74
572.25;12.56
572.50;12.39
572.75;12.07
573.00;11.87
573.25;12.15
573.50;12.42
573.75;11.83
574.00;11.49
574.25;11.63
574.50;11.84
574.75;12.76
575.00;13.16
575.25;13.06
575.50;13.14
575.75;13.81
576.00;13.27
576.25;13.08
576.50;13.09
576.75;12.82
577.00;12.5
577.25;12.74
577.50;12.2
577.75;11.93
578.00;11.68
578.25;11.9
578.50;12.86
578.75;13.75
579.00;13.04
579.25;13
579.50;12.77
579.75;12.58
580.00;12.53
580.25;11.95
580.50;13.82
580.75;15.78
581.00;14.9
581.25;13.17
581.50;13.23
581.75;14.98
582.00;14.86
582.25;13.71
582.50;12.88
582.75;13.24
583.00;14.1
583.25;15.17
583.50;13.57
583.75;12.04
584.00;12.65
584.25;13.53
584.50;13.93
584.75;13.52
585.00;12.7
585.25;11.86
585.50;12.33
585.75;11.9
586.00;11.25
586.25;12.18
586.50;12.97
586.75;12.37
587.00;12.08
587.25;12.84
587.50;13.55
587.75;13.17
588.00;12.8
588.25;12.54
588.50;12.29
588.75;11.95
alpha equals 11.3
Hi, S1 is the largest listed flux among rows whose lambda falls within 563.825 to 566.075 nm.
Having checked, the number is 12.73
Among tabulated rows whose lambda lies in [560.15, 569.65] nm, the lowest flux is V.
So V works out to 10.47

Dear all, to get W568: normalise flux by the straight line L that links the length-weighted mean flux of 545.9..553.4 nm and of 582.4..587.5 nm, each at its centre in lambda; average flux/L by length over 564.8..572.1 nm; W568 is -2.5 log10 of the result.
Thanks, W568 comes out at -0.07 mag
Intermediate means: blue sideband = 9.82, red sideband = 12.9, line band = 12.2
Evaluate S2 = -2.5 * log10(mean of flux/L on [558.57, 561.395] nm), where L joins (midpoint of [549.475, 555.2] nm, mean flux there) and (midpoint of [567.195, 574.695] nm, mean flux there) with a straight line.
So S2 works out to -0.06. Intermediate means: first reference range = 9.91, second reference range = 12.2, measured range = 11.4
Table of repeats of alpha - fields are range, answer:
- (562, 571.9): 12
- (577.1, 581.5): 13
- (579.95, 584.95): 13.7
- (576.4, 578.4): 12.4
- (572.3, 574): 12.1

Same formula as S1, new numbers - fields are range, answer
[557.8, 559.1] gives 11.21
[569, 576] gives 13.81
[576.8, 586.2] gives 15.78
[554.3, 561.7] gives 12.42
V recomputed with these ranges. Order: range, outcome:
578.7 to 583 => 11.95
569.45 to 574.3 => 10.59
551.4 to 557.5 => 7.979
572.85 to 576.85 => 11.49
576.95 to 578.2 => 11.68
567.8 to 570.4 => 12.15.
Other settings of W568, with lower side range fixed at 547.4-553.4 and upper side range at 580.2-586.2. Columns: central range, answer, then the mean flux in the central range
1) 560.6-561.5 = -0.07 mag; 11.7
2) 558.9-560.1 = -0.04 mag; 11.2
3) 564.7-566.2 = -0.07 mag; 12.2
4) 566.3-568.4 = -0.07 mag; 12.5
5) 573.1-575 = 0.03 mag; 12.1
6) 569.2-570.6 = -0.05 mag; 12.4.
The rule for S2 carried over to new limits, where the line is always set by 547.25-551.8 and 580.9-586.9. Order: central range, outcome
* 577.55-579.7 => 0.01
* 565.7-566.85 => -0.05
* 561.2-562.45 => 0.03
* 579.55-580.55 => 0.02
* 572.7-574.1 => 0.02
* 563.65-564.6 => -0.07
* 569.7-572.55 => 0.02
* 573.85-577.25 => -0.03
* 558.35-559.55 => -0.02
